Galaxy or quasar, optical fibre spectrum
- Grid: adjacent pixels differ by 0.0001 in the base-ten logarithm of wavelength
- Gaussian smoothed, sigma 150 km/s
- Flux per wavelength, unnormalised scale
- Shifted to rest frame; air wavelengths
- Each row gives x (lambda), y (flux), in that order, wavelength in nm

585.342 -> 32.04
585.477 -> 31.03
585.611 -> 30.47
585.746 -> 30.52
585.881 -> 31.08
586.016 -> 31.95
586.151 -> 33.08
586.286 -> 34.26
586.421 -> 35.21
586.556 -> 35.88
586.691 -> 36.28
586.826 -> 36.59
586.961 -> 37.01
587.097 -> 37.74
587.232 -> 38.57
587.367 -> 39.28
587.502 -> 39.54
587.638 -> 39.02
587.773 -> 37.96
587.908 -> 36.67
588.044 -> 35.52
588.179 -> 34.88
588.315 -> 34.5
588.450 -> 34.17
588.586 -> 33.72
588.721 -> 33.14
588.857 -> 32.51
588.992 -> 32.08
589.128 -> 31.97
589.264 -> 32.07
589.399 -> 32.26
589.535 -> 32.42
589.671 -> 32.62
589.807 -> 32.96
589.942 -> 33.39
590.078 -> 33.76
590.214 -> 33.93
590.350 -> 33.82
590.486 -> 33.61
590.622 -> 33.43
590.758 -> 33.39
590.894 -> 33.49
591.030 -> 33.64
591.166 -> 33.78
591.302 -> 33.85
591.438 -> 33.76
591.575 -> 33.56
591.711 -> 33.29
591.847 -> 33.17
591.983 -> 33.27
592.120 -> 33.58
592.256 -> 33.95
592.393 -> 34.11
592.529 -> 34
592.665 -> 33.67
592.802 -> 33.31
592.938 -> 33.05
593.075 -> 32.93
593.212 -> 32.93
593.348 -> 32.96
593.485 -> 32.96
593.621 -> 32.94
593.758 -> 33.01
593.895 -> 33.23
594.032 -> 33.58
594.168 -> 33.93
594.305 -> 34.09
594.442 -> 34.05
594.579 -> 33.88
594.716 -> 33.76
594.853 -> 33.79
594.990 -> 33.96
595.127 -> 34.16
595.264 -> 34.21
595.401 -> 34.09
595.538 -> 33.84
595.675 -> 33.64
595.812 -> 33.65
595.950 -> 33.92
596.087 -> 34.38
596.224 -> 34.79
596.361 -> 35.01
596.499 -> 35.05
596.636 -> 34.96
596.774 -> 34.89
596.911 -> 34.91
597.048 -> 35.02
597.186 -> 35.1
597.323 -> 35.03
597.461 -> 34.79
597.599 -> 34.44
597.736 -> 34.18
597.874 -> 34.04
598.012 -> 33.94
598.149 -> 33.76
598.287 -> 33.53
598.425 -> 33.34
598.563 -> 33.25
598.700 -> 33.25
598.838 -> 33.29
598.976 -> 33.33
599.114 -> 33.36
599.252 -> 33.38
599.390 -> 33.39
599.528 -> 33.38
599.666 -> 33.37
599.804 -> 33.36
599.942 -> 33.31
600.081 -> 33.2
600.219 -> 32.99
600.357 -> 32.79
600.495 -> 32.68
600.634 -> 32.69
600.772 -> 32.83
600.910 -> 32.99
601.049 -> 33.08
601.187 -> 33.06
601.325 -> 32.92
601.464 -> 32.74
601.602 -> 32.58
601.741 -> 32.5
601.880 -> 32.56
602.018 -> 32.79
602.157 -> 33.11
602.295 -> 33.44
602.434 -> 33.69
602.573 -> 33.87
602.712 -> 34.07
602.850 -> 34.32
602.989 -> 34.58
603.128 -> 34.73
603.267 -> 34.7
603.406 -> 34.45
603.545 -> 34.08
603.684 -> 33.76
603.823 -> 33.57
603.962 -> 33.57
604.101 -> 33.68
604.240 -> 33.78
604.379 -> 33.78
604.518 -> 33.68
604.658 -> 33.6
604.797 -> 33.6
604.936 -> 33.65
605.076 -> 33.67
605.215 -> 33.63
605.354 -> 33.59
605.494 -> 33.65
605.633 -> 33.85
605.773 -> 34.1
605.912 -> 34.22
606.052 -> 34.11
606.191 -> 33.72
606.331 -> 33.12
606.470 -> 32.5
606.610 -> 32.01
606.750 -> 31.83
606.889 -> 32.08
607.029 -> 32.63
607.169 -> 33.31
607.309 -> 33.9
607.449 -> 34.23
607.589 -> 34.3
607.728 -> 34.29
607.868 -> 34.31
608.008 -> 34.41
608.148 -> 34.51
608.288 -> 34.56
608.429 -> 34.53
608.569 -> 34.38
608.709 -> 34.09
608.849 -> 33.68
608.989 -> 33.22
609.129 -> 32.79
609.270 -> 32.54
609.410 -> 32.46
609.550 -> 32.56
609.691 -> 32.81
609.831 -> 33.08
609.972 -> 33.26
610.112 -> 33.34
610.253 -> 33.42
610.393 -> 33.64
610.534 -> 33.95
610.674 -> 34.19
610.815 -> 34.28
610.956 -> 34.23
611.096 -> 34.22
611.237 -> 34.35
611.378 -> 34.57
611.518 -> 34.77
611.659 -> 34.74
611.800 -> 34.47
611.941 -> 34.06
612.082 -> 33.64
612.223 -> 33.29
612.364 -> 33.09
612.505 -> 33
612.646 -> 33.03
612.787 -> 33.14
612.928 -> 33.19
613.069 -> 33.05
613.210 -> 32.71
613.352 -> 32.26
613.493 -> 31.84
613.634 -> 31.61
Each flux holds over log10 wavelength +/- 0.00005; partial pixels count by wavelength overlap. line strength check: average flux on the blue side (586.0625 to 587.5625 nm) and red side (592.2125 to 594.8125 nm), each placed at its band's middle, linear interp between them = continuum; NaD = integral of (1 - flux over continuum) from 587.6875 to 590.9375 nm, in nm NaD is 0.16 nm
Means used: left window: 36.6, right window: 33.5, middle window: 33.7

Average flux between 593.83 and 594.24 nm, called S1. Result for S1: 33.6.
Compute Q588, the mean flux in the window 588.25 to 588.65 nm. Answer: 34.1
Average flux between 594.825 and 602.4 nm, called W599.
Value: 33.7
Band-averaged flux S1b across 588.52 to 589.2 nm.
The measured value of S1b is 32.7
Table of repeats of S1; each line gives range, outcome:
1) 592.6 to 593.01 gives 33.3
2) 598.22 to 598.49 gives 33.4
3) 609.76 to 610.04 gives 33.1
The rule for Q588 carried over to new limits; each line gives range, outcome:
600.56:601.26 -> 32.9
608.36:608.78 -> 34.4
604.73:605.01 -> 33.6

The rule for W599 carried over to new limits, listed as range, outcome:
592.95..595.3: 33.5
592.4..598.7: 34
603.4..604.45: 33.8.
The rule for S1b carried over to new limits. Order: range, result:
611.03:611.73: 34.5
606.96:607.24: 32.9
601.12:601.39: 33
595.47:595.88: 33.7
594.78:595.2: 34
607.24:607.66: 34.2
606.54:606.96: 32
